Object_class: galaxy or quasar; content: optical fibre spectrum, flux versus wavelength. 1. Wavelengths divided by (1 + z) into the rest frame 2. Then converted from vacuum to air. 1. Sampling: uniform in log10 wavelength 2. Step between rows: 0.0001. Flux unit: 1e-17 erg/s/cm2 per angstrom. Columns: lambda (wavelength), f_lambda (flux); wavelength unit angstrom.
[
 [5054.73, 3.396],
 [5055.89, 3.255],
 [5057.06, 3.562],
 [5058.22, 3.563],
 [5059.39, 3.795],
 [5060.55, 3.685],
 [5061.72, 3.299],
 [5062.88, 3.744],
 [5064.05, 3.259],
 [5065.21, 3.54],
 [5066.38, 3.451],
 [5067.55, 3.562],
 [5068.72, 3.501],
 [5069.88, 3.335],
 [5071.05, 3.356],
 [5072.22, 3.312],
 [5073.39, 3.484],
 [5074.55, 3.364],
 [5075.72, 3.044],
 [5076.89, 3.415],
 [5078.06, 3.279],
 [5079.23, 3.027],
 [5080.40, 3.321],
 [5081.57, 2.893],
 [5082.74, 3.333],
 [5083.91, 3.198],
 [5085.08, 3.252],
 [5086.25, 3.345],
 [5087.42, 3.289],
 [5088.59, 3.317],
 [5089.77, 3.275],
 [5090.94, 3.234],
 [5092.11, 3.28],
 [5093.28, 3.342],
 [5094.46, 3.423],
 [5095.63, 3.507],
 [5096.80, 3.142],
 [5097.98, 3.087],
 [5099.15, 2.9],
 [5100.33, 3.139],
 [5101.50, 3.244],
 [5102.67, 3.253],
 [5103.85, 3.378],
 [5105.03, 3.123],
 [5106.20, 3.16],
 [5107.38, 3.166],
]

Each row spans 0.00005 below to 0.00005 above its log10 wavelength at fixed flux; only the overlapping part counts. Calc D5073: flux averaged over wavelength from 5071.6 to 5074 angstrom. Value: 3.4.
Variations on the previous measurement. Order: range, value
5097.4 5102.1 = 3.1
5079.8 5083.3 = 3.18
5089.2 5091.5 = 3.26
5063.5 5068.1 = 3.45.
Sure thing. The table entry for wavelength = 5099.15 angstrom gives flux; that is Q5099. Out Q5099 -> 2.9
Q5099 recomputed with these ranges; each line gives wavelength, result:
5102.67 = 3.253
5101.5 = 3.244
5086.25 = 3.345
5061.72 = 3.299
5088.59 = 3.317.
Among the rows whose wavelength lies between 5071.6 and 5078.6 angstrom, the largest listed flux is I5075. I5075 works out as 3.484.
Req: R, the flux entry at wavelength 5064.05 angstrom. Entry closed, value 3.259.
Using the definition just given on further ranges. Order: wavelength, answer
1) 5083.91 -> 3.198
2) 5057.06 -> 3.562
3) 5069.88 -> 3.335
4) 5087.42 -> 3.289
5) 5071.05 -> 3.356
